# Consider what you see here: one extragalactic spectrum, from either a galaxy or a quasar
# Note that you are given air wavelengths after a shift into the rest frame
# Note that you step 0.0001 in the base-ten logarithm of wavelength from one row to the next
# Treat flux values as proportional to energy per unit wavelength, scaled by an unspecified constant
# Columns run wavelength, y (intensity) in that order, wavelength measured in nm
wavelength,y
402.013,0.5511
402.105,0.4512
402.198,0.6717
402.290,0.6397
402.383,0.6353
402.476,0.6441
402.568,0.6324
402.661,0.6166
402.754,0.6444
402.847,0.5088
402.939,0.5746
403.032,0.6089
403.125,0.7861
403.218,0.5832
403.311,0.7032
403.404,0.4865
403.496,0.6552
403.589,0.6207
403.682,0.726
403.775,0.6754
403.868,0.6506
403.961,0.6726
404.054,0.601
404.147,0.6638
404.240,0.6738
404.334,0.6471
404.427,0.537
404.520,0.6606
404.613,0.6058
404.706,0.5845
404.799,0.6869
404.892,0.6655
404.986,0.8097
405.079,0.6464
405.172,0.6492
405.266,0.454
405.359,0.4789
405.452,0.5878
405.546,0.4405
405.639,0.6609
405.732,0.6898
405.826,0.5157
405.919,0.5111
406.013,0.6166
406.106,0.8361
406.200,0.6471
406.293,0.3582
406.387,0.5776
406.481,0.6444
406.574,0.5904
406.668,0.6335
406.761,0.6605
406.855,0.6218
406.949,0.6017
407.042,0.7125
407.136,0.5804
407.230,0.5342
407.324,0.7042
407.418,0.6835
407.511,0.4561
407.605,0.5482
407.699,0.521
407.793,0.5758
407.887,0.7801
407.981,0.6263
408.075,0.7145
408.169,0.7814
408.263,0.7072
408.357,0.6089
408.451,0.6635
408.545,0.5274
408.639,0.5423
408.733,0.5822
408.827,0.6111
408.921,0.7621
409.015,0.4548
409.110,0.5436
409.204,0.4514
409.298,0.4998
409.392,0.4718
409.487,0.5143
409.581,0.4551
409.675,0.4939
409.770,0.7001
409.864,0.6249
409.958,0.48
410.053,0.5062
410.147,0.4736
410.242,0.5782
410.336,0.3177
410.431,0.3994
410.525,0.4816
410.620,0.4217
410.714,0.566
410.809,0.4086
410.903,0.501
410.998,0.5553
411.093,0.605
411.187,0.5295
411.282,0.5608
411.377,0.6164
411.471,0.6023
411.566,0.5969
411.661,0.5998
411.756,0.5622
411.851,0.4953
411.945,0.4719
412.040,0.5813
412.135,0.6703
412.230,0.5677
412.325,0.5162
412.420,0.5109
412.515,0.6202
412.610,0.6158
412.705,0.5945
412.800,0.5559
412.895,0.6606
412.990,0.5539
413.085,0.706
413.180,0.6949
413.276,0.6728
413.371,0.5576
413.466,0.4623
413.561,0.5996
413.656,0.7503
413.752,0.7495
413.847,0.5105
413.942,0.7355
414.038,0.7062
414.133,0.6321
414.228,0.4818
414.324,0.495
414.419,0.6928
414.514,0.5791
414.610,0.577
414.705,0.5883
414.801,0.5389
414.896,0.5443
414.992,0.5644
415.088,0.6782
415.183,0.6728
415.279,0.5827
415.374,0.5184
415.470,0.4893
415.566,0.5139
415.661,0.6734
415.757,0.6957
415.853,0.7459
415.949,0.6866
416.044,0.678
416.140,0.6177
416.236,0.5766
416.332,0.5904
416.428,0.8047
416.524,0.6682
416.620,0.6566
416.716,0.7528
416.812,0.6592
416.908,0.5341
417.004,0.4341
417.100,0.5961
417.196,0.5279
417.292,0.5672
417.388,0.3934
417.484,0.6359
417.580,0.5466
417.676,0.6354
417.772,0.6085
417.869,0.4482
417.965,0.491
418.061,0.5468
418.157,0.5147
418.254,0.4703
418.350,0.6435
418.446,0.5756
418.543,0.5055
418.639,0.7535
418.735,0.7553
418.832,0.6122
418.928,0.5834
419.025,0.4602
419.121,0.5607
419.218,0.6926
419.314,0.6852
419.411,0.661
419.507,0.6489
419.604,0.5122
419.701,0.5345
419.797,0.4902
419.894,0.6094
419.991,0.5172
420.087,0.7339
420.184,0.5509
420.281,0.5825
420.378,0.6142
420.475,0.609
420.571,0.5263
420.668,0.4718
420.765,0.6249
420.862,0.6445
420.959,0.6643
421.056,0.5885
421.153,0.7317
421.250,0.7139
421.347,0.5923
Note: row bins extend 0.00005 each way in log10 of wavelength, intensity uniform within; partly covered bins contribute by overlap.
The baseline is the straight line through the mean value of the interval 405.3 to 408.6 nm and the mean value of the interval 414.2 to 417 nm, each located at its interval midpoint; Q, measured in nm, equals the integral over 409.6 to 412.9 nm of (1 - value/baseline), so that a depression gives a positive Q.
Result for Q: 0.38 nm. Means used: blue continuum 0.611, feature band 0.542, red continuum 0.614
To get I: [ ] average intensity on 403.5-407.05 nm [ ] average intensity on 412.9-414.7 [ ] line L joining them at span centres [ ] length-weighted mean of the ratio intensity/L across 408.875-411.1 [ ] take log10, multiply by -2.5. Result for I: 0.21 mag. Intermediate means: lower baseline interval 0.621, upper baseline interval 0.62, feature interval 0.509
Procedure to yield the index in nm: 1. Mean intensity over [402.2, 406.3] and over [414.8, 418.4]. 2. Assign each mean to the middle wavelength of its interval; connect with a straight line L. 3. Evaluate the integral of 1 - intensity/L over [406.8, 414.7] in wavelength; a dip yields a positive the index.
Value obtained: 0.37 nm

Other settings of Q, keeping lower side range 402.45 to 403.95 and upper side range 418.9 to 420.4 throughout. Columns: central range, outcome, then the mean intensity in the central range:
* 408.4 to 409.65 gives 0.15 nm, 0.544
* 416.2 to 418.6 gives 0.08 nm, 0.576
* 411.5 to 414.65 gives 0.04 nm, 0.599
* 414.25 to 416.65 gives -0.06 nm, 0.615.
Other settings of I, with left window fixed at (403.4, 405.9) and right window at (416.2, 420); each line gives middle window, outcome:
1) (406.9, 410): 0.04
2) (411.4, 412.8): 0.06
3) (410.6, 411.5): 0.12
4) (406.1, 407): 0.02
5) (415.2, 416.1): -0.05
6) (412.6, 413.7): -0.03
